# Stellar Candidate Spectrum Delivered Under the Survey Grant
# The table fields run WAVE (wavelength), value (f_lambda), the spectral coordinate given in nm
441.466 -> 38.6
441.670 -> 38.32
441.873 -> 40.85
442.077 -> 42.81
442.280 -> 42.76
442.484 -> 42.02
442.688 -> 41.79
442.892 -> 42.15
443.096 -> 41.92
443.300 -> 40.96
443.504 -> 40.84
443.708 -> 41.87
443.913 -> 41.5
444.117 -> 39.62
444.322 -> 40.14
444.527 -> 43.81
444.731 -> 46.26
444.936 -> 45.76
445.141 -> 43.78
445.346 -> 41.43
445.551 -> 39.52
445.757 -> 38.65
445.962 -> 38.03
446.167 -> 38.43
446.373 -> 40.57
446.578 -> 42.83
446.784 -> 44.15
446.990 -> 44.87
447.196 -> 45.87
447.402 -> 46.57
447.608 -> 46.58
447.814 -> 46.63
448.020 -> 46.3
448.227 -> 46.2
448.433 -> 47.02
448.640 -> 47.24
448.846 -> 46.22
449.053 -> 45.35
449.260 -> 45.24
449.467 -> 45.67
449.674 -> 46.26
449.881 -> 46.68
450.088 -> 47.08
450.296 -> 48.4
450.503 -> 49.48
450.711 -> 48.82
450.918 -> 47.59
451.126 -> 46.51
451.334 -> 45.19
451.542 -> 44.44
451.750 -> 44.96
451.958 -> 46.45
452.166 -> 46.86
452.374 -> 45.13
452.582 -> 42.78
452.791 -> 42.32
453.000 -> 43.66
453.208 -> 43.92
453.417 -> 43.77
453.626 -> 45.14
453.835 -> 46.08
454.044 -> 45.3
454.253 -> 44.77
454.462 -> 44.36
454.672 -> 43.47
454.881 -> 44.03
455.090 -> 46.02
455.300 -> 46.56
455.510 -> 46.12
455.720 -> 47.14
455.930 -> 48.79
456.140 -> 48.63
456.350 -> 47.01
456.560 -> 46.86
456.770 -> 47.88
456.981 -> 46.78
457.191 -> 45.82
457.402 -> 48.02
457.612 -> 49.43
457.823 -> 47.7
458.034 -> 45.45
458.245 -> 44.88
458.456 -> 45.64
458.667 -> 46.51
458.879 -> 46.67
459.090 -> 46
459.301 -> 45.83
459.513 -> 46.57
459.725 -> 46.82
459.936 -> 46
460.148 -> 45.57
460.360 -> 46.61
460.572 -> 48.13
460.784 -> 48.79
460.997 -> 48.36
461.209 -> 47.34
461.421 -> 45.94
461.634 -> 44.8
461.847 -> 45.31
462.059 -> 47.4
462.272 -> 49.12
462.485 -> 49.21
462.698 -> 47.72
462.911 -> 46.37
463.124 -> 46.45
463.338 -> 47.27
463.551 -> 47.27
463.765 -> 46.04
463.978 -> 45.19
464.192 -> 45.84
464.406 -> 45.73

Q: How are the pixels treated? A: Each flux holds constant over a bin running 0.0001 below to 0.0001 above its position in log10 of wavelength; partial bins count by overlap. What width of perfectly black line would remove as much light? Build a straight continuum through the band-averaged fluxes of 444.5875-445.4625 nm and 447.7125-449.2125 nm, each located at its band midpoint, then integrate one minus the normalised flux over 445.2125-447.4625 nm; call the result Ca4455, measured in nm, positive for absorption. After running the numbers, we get 0.16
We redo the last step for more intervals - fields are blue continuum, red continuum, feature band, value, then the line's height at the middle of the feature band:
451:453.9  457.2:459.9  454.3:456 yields 0.00 nm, 45.6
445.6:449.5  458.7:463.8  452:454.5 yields 0.04 nm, 45.4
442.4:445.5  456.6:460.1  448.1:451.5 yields -0.21 nm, 44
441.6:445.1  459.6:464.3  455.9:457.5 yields -0.07 nm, 45.5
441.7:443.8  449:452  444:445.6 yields 0.01 nm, 43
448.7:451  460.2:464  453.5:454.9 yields 0.07 nm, 47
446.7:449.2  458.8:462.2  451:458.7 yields 0.10 nm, 46.4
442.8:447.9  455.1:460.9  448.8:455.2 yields -0.11 nm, 44.8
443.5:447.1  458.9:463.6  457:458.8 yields -0.03 nm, 45.9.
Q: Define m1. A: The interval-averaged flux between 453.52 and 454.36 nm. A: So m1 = 45.3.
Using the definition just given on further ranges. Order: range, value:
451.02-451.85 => 45.2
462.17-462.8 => 48.7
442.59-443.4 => 41.7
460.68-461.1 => 48.5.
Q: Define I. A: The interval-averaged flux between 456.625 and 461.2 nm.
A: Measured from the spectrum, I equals 46.8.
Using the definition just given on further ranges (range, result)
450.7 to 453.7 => 45.1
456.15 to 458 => 47.4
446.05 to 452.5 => 45.8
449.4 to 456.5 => 45.9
